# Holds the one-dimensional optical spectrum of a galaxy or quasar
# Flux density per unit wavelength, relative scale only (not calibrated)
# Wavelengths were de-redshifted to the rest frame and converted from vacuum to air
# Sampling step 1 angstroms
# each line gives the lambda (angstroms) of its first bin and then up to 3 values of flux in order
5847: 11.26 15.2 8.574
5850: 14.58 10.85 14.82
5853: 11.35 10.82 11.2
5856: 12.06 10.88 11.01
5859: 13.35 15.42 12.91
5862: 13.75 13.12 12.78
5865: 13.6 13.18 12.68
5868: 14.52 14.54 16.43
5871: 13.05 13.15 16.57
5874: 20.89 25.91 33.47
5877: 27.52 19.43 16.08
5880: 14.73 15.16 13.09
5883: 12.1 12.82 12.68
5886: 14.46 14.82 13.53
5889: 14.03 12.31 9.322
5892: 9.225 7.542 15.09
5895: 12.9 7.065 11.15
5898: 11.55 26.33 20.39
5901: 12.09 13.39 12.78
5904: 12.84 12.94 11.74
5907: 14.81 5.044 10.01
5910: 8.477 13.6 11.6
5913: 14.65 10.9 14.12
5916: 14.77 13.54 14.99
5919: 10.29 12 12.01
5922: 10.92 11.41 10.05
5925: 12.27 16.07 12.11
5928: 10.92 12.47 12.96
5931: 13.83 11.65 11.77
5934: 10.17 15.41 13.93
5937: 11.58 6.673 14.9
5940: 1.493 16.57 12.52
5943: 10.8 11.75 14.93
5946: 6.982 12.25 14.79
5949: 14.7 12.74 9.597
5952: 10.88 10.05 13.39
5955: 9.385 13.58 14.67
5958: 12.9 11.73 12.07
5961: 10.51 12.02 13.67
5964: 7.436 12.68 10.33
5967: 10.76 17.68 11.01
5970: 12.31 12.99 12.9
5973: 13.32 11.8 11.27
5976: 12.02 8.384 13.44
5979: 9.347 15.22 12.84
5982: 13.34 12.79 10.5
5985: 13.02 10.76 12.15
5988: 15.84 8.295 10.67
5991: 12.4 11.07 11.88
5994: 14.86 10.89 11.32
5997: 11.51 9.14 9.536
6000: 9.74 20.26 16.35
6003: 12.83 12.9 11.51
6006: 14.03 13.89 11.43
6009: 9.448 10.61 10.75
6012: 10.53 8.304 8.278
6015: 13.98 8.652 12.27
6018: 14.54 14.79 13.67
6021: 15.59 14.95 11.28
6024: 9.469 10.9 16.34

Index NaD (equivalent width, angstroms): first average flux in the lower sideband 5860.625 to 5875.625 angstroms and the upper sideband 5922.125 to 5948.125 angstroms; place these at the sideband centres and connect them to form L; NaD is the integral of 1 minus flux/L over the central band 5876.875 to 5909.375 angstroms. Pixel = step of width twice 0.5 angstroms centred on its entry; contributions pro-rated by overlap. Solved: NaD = 1.4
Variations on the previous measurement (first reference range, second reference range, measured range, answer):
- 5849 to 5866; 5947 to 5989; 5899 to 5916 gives -0.8 angstroms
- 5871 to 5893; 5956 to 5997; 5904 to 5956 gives 7.6 angstroms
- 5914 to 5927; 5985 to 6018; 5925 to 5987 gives 1.1 angstroms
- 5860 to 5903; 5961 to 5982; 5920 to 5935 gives 1.5 angstroms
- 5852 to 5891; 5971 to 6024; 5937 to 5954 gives 2.4 angstroms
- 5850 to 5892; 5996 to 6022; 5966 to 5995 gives 1.2 angstroms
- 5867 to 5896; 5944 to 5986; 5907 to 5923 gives 2.5 angstroms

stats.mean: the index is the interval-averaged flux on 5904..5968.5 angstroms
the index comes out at 12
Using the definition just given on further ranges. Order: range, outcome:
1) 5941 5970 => 12.1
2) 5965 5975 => 12.5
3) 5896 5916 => 13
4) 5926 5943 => 11.9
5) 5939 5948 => 11.3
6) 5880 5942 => 12.5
